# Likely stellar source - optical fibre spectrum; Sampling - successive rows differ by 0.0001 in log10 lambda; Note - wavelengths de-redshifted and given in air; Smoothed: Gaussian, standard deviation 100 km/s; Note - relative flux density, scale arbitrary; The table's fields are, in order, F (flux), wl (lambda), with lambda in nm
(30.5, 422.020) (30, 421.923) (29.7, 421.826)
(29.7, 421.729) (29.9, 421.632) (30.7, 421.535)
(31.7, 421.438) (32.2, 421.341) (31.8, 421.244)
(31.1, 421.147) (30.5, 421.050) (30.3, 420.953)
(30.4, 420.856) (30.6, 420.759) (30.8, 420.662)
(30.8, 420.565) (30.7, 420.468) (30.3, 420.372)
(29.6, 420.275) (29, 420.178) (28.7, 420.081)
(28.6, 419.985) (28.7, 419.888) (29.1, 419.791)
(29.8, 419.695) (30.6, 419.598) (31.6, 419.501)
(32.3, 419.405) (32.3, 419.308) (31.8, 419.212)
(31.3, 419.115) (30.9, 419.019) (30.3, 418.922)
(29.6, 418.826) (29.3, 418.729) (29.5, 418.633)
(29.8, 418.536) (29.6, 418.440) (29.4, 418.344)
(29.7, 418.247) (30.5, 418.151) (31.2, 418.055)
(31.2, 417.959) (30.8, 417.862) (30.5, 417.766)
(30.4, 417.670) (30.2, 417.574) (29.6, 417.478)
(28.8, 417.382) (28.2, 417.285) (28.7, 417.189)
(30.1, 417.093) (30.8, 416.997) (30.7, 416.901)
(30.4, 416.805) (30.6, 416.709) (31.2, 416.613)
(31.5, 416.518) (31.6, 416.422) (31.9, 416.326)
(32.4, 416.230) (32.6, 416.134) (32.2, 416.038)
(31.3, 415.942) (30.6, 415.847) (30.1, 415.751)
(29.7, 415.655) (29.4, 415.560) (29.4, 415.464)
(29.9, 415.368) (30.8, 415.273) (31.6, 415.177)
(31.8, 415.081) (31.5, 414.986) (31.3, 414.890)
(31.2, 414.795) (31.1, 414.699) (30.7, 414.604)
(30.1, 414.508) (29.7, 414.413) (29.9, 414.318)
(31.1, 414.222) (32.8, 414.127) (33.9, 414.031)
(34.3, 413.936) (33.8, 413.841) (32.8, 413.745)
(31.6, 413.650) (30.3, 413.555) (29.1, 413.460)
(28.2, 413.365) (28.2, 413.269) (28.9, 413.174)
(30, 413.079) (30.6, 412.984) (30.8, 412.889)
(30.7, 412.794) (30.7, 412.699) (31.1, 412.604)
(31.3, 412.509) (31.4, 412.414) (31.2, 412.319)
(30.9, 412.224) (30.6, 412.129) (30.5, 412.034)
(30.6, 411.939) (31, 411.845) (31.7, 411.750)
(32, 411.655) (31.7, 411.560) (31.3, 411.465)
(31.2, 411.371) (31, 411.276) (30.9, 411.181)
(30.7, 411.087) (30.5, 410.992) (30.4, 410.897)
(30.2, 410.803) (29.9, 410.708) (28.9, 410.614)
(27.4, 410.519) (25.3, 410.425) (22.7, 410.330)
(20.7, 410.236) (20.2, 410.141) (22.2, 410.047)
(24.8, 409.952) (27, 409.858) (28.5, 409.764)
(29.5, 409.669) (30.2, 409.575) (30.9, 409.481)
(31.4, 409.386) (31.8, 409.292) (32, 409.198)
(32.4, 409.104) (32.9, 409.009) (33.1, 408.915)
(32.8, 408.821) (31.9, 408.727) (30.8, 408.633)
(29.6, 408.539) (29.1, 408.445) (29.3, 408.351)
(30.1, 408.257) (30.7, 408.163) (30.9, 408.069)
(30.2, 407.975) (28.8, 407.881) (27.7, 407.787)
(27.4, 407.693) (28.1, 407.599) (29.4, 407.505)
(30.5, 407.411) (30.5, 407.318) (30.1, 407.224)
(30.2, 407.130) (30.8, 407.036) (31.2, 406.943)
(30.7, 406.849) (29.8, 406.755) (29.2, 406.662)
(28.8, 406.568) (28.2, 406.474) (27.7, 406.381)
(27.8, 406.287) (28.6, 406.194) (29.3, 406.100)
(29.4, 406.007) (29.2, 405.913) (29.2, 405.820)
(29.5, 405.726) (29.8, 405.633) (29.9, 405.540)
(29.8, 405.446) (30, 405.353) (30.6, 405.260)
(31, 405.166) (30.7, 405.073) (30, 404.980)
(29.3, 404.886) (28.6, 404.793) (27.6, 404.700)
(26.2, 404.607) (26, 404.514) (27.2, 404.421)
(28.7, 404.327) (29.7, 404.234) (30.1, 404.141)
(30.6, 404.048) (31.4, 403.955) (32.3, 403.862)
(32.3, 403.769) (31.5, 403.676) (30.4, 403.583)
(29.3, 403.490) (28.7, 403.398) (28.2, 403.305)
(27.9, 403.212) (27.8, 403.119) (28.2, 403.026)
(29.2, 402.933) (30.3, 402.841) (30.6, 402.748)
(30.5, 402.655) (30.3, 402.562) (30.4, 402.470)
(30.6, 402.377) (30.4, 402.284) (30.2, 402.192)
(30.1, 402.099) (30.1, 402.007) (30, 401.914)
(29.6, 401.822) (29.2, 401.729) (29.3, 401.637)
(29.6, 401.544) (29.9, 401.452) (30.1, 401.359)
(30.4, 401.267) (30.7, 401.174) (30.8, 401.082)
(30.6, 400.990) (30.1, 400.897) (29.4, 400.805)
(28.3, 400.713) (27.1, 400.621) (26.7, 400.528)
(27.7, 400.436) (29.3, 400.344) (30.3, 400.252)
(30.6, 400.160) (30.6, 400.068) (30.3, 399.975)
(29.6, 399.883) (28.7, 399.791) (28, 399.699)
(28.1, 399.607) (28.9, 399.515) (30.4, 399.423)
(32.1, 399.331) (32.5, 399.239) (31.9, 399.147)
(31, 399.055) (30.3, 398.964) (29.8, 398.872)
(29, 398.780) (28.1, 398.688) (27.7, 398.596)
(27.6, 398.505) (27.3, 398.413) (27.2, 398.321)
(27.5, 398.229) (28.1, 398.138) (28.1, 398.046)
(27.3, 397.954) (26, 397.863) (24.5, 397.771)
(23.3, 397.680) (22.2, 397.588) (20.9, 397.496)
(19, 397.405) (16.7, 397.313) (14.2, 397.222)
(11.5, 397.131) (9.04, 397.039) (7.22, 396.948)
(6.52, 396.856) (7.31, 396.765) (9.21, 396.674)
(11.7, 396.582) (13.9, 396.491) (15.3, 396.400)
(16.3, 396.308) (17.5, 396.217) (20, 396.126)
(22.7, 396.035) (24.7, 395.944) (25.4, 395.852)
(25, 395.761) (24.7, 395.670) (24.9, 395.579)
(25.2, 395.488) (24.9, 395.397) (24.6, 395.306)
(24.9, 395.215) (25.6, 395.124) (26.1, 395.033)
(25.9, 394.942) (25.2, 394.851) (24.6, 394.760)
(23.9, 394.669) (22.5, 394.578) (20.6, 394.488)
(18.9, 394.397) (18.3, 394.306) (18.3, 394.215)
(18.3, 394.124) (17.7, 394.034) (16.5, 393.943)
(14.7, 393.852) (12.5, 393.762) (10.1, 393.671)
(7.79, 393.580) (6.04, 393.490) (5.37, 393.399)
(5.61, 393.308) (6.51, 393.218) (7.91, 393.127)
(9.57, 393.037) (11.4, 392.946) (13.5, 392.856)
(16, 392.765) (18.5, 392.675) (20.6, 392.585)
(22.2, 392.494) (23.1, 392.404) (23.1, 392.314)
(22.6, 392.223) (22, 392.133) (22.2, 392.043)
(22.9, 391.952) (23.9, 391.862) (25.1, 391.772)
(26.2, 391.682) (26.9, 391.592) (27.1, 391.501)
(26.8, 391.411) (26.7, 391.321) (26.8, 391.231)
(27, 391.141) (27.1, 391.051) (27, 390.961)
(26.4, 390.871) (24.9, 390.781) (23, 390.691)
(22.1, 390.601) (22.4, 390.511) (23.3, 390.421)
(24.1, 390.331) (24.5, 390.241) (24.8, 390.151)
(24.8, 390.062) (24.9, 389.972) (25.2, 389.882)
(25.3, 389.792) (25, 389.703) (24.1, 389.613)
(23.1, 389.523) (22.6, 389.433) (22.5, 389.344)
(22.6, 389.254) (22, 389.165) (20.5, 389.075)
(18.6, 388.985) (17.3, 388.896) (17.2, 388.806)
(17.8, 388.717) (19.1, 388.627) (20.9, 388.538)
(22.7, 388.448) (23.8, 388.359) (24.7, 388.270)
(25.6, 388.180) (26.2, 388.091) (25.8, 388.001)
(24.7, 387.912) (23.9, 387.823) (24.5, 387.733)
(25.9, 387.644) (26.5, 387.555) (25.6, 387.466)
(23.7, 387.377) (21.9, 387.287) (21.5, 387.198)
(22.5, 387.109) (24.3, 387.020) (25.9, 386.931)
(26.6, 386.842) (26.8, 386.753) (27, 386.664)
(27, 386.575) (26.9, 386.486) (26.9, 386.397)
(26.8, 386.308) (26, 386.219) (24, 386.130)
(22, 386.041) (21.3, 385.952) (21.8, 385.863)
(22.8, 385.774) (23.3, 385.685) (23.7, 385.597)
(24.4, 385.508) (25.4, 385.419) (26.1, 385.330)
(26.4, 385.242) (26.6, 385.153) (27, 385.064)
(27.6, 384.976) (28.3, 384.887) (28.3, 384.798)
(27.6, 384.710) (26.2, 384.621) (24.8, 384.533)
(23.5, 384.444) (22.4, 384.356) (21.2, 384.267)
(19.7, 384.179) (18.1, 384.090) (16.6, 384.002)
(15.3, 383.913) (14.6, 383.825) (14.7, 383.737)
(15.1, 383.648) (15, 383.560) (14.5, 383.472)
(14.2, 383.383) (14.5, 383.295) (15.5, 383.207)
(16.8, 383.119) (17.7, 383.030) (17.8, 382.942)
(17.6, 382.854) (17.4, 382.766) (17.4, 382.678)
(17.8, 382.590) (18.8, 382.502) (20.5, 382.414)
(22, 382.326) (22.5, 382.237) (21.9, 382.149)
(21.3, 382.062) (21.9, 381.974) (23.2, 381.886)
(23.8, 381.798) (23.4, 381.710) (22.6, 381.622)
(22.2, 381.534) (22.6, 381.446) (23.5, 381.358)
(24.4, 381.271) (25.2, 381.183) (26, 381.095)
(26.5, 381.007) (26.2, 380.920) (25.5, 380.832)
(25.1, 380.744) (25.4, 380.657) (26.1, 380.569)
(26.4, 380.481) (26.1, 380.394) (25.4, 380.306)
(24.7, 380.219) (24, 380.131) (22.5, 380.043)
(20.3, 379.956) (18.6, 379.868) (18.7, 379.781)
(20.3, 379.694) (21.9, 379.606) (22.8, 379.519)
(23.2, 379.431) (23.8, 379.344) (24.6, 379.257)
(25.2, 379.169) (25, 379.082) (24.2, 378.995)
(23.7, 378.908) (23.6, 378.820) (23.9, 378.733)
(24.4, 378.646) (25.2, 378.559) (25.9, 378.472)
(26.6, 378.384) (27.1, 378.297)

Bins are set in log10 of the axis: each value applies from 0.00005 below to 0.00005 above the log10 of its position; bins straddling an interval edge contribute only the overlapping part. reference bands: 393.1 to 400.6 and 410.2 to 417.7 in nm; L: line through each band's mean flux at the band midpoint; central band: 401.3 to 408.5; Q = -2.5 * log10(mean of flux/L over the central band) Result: -0.15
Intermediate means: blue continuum 21.8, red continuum 30.5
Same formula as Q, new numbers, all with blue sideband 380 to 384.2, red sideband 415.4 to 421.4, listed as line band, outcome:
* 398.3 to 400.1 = -0.163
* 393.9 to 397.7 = 0.256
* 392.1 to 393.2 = 0.342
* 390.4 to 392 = -0.094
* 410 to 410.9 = 0.111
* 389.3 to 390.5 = -0.057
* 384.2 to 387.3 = -0.149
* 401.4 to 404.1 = -0.142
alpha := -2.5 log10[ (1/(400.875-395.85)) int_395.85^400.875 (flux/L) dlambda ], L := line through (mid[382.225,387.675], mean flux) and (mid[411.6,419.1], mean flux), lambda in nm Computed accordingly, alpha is 0.09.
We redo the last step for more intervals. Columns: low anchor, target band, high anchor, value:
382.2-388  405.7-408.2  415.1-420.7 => -0.07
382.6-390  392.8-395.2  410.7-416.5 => 0.48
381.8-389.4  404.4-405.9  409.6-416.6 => -0.05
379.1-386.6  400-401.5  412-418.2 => -0.10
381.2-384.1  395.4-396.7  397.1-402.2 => 0.28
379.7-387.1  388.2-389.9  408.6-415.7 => 0.10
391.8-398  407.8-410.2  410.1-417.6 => -0.09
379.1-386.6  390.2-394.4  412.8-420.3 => 0.25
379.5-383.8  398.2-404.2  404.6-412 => -0.09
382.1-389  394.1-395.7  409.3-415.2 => 0.07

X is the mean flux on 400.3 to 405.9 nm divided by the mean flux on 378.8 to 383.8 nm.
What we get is 1.4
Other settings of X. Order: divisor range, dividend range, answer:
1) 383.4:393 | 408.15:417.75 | 1.31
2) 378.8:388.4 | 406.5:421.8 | 1.32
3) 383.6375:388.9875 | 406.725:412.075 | 1.26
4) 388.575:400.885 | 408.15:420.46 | 1.36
